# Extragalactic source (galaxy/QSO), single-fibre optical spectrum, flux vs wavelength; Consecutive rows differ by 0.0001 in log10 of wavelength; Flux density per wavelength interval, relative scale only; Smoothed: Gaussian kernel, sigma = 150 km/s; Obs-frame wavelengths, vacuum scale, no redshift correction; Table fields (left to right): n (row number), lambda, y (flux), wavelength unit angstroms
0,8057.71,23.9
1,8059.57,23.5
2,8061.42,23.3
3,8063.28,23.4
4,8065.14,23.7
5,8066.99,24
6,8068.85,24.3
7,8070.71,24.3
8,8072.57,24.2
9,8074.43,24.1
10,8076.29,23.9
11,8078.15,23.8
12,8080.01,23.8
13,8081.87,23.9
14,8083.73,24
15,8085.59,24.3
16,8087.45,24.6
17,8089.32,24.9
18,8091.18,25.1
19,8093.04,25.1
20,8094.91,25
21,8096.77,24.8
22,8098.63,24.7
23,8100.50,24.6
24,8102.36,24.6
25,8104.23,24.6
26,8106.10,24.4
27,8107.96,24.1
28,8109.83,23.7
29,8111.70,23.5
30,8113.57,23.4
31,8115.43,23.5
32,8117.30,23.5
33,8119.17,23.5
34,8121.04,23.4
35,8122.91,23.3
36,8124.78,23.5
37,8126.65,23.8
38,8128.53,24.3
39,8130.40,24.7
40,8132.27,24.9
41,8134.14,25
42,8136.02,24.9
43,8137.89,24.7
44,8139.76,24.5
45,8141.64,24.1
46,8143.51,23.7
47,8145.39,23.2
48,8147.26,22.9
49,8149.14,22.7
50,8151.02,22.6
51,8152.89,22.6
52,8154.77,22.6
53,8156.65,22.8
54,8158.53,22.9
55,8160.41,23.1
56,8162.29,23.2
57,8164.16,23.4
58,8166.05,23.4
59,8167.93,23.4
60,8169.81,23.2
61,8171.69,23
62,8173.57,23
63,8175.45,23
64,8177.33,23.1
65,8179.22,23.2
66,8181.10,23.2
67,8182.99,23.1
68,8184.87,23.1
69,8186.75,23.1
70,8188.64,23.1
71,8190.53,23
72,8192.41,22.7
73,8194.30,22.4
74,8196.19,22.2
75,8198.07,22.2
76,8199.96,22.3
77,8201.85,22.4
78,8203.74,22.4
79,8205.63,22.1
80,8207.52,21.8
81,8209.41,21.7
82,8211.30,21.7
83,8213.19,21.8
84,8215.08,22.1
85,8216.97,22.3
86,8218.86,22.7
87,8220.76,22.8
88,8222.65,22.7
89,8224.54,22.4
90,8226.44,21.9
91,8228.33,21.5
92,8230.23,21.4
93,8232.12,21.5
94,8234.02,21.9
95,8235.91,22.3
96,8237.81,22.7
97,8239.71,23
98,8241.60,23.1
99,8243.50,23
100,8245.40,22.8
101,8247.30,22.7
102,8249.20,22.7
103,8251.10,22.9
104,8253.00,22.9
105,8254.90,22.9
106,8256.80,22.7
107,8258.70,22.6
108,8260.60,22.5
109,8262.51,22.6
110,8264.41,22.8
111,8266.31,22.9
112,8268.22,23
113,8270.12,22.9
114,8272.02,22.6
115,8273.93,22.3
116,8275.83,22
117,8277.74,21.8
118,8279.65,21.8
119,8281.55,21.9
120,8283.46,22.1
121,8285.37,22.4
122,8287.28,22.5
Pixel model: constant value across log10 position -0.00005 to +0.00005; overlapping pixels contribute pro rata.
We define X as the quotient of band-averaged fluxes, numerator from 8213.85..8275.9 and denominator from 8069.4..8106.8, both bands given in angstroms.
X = 0.92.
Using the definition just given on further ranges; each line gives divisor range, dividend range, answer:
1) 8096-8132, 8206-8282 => 0.93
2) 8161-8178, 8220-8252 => 0.97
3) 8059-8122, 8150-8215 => 0.94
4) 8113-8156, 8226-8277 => 0.95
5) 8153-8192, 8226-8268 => 0.98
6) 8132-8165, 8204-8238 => 0.94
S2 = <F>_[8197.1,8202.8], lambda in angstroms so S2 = 22.3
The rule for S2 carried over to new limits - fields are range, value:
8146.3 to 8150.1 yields 22.8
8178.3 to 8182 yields 23.2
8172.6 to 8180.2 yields 23.1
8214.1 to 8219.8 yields 22.4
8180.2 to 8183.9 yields 23.1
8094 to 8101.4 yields 24.8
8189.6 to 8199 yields 22.5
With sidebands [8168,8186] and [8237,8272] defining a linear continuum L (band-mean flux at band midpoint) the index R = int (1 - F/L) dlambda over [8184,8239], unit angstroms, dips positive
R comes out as 1.7 angstroms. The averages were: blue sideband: 23.1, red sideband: 22.8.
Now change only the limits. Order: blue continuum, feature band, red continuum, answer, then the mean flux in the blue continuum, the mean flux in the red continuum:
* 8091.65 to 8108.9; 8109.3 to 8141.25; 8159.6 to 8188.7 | 0.2 angstroms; 24.7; 23.2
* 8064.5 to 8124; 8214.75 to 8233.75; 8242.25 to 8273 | 0.8 angstroms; 24.1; 22.8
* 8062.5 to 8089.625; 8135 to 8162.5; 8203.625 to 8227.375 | -0.4 angstroms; 24.1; 22.2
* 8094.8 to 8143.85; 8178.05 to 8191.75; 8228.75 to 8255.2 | 0.1 angstroms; 24.2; 22.5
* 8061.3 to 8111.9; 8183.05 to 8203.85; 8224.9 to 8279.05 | 0.4 angstroms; 24.3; 22.5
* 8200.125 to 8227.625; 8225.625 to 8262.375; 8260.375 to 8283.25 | -0.3 angstroms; 22.2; 22.4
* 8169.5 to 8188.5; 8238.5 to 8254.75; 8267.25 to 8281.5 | -0.2 angstroms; 23.1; 22.3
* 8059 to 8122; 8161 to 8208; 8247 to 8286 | 0.8 angstroms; 24.1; 22.5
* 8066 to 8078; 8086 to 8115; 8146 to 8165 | -0.9 angstroms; 24.1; 22.9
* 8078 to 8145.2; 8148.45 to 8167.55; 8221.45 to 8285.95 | 0.6 angstroms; 24.2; 22.4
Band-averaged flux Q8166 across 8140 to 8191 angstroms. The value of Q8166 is 23.1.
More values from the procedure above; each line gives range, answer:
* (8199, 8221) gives 22.1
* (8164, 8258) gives 22.6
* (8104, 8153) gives 23.8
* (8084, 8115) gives 24.4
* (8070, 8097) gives 24.4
